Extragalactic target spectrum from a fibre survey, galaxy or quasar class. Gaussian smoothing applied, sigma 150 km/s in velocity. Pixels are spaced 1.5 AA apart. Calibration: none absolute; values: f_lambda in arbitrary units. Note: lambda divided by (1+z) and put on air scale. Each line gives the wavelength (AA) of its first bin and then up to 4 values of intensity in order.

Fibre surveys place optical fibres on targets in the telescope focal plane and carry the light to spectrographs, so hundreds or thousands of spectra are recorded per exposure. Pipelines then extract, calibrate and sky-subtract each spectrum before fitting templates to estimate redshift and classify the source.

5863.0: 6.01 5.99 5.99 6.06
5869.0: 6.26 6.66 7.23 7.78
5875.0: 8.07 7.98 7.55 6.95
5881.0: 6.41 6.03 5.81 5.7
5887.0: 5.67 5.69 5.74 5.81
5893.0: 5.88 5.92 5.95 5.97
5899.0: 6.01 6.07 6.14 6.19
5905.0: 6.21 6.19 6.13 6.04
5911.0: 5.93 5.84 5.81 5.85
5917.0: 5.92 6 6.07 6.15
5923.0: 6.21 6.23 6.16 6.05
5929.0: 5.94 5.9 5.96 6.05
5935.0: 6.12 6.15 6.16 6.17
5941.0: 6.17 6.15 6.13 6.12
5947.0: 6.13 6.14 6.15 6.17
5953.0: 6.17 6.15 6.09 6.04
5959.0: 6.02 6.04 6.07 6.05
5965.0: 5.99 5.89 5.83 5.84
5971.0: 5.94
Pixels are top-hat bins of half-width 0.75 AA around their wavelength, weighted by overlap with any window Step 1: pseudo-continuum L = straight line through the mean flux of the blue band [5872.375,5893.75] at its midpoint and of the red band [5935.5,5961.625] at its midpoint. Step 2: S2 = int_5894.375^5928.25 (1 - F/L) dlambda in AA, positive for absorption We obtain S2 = 1.6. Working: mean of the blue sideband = 6.52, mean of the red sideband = 6.13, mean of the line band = 6.05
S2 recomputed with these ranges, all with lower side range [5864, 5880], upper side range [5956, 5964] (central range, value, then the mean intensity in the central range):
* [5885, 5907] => 2.54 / 5.94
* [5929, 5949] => 0.54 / 6.1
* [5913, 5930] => 1.11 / 6.03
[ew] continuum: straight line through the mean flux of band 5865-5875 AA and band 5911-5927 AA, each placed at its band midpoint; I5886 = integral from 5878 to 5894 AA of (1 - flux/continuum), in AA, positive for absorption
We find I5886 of 1.2 AA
